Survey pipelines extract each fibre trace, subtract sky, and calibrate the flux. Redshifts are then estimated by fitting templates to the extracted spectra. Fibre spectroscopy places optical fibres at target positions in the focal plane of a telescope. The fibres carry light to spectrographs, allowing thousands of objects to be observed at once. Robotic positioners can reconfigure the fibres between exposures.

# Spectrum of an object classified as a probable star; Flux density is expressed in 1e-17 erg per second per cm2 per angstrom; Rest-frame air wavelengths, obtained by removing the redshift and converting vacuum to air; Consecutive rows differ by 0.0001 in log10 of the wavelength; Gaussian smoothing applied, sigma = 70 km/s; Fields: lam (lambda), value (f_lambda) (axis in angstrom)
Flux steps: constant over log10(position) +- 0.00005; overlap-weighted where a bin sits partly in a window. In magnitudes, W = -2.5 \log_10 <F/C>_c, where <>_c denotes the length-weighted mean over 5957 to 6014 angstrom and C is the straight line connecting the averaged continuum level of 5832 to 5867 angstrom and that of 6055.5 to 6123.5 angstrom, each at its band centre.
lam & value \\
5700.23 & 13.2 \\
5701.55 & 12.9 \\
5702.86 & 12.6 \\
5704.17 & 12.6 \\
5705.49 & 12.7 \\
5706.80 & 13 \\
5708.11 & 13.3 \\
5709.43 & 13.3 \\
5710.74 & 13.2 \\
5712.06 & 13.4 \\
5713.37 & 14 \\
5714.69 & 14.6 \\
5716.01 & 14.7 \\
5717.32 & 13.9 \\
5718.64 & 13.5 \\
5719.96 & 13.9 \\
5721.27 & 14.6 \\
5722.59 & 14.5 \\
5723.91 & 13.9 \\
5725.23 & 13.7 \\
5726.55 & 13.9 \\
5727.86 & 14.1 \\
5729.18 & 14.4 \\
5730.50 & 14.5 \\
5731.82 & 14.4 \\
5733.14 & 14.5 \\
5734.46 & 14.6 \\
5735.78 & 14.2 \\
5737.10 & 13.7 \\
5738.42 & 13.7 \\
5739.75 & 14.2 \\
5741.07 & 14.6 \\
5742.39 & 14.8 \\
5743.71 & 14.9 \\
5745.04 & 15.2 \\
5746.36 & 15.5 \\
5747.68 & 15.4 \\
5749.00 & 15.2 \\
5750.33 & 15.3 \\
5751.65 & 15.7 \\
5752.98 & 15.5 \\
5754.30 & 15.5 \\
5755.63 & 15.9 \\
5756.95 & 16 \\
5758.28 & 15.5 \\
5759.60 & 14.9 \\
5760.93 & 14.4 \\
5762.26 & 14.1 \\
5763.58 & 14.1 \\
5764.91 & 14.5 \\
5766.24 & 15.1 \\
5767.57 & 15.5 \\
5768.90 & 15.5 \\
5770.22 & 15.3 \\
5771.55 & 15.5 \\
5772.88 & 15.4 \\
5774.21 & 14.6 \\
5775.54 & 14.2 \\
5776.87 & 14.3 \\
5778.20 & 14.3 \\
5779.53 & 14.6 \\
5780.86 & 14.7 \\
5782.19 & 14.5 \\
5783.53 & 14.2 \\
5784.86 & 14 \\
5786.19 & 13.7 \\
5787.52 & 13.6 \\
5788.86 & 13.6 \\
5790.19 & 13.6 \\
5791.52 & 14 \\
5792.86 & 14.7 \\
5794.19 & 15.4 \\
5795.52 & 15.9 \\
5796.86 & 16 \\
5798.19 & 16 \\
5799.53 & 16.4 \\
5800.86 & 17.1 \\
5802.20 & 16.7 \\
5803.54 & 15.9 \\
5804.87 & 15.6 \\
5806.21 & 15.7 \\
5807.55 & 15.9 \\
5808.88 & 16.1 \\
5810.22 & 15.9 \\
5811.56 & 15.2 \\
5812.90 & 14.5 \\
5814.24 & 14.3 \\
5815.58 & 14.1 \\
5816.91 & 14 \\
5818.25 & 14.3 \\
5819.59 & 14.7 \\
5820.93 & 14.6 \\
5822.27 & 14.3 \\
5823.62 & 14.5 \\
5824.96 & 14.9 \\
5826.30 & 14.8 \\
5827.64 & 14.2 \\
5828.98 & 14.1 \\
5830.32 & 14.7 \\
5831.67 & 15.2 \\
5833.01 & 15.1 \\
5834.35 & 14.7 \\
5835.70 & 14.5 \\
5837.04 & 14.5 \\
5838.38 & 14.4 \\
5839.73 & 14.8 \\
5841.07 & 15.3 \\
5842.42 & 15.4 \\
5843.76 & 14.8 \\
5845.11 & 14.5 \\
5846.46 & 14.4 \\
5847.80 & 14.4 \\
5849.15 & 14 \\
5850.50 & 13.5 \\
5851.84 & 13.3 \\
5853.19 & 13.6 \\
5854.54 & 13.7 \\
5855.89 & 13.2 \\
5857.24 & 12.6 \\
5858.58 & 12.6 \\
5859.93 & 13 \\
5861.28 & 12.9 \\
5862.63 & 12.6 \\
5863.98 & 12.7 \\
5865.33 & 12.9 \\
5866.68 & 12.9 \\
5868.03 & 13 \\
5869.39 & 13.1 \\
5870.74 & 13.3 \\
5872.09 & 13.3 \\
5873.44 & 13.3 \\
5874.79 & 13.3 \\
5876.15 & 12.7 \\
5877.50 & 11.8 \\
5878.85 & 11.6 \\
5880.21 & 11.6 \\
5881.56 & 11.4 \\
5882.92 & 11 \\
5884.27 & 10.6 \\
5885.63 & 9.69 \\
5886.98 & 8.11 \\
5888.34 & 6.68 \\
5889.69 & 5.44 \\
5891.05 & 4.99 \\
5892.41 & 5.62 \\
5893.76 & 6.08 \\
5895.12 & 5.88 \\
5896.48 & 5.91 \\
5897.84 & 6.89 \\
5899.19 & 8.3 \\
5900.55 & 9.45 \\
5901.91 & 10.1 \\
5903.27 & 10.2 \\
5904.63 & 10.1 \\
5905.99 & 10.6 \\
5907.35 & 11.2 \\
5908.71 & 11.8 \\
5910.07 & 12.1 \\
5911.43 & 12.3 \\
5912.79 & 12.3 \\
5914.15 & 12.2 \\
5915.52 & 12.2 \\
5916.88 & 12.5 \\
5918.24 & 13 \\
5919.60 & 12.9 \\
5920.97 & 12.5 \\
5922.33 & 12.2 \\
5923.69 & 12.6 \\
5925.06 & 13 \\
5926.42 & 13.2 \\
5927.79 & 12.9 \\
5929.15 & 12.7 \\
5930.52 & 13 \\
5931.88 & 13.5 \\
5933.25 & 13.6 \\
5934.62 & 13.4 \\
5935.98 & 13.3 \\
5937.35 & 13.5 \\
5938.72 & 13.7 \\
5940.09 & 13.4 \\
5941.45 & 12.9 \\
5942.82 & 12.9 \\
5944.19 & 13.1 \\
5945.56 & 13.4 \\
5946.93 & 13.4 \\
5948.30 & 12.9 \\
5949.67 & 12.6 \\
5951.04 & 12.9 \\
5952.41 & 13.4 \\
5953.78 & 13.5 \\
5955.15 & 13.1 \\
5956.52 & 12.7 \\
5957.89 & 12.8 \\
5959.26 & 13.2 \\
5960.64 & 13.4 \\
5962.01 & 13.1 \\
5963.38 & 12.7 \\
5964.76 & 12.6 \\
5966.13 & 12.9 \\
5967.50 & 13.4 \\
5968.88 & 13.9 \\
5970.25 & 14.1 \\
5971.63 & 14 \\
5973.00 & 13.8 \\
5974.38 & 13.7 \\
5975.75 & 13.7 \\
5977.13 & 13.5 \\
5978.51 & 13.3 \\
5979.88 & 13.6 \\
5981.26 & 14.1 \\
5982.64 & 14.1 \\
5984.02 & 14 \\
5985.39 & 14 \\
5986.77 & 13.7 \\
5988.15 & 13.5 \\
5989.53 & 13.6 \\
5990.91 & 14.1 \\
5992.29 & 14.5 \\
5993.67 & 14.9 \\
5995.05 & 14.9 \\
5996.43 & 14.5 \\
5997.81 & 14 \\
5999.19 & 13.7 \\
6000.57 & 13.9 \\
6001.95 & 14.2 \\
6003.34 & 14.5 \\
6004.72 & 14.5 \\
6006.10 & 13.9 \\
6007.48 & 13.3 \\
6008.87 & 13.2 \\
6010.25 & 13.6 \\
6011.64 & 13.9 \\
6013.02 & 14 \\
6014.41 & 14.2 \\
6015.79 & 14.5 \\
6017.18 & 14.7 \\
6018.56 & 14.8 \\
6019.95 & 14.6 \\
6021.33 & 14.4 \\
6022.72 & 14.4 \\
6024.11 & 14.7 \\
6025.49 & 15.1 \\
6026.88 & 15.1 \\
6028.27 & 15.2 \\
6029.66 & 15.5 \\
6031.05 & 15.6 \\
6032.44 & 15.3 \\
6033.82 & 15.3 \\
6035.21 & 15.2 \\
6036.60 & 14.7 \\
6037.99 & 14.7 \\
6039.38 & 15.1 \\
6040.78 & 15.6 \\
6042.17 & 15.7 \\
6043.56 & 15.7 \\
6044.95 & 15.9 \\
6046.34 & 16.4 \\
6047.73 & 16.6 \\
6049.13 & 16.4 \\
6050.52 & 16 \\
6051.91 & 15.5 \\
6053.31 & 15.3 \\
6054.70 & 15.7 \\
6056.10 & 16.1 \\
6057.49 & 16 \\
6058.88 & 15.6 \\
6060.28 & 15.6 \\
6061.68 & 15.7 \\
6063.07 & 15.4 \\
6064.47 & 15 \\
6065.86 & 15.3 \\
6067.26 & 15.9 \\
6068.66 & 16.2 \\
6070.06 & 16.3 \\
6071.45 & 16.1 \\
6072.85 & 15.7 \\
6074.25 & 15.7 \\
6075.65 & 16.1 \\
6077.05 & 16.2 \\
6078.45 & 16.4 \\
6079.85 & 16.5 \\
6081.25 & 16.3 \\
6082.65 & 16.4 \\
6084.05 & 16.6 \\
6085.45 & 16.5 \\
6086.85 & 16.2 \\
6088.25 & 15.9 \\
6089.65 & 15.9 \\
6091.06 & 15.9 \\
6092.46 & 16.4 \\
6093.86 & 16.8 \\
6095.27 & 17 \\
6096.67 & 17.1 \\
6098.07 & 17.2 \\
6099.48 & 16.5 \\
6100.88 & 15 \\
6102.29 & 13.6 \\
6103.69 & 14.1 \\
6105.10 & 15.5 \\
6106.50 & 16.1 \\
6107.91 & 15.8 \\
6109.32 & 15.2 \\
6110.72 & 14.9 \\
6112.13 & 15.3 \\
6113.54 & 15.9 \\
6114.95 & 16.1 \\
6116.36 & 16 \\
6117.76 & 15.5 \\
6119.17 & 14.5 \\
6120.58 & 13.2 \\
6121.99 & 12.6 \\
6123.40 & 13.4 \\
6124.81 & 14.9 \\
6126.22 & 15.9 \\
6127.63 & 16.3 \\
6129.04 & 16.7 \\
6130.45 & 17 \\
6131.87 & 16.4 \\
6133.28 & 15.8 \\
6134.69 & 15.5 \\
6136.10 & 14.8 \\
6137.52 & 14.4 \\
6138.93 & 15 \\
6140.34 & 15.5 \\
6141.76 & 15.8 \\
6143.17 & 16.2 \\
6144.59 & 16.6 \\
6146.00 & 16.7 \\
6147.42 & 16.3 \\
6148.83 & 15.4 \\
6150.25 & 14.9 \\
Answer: 0.09 mag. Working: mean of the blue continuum 13.9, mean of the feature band 13.8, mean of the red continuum 15.7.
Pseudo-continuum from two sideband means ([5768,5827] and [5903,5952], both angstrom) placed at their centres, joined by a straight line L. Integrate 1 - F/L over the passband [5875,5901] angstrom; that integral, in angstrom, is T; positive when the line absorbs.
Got 9.09 angstrom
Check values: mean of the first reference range 14.9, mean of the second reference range 12.6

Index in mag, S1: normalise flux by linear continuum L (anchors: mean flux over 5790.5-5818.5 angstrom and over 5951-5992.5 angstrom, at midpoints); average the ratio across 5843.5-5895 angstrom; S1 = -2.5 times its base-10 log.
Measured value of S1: 0.248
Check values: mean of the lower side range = 15.4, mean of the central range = 11.7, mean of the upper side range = 13.5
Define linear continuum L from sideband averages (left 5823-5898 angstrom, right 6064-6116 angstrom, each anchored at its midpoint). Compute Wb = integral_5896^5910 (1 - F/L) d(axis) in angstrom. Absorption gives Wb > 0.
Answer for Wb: 3.6 angstrom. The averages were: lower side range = 12.3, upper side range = 15.9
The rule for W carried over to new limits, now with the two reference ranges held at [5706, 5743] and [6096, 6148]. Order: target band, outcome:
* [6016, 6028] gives 0.03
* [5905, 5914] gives 0.25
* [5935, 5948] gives 0.12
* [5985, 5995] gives 0.07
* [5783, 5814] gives -0.07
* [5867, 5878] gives 0.13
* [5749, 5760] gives -0.10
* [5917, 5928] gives 0.16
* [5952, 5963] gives 0.14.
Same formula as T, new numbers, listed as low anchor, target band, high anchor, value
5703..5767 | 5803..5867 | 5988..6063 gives 1.0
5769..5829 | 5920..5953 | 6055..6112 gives 4.9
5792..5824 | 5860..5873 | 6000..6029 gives 1.8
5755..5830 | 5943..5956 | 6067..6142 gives 1.9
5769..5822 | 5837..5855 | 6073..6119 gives 0.9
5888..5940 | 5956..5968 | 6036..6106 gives -0.5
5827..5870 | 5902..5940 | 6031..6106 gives 5.5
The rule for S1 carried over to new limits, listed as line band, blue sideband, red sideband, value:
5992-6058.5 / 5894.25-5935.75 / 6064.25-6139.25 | -0.07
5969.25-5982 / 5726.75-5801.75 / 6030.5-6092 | 0.13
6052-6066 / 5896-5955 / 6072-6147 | -0.06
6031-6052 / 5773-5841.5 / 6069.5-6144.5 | -0.01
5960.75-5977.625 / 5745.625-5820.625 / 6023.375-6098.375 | 0.16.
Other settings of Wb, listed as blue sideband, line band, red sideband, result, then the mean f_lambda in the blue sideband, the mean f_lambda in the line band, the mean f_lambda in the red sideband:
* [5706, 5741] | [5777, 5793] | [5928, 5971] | -0.4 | 14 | 14.1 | 13.2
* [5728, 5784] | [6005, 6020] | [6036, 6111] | 1.5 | 14.8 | 14.1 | 15.9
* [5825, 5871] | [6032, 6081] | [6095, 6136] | -2.0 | 13.9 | 15.7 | 15.5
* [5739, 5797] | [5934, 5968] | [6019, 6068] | 4.7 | 14.8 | 13.1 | 15.4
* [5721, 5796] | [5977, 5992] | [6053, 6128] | 1.5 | 14.7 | 13.8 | 15.7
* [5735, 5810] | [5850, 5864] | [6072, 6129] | 1.9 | 15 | 13.1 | 15.7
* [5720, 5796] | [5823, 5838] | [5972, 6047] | 0.0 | 14.7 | 14.7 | 14.5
